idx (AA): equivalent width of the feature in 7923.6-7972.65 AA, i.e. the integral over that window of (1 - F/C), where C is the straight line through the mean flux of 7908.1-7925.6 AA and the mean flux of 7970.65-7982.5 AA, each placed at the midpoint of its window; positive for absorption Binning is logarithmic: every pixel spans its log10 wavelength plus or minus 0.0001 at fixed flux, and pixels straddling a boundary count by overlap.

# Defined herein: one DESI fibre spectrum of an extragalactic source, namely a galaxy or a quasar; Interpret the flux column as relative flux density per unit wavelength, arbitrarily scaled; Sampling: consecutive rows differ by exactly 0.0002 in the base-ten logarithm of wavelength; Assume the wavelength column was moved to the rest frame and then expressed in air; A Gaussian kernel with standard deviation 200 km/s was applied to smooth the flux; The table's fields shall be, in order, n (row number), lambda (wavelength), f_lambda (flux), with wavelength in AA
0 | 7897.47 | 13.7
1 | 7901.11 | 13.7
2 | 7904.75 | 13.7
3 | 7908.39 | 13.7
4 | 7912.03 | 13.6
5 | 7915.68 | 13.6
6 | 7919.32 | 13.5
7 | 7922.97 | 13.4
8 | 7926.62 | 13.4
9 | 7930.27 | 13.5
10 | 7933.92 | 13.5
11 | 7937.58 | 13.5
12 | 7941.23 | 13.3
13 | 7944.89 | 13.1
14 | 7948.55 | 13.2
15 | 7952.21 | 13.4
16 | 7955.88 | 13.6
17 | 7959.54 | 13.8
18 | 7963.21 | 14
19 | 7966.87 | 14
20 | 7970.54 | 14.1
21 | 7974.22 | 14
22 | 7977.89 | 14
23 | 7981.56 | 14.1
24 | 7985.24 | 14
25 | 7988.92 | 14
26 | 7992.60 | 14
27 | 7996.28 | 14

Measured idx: 0.8 AA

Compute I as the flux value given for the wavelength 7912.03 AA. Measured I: 13.6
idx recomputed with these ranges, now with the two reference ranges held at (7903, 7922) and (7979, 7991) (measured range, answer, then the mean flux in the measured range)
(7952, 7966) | 0.1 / 13.8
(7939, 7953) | 0.6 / 13.3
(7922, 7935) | 0.2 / 13.5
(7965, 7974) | -0.1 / 14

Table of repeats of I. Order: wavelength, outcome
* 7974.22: 14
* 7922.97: 13.4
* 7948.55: 13.2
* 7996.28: 14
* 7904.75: 13.7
